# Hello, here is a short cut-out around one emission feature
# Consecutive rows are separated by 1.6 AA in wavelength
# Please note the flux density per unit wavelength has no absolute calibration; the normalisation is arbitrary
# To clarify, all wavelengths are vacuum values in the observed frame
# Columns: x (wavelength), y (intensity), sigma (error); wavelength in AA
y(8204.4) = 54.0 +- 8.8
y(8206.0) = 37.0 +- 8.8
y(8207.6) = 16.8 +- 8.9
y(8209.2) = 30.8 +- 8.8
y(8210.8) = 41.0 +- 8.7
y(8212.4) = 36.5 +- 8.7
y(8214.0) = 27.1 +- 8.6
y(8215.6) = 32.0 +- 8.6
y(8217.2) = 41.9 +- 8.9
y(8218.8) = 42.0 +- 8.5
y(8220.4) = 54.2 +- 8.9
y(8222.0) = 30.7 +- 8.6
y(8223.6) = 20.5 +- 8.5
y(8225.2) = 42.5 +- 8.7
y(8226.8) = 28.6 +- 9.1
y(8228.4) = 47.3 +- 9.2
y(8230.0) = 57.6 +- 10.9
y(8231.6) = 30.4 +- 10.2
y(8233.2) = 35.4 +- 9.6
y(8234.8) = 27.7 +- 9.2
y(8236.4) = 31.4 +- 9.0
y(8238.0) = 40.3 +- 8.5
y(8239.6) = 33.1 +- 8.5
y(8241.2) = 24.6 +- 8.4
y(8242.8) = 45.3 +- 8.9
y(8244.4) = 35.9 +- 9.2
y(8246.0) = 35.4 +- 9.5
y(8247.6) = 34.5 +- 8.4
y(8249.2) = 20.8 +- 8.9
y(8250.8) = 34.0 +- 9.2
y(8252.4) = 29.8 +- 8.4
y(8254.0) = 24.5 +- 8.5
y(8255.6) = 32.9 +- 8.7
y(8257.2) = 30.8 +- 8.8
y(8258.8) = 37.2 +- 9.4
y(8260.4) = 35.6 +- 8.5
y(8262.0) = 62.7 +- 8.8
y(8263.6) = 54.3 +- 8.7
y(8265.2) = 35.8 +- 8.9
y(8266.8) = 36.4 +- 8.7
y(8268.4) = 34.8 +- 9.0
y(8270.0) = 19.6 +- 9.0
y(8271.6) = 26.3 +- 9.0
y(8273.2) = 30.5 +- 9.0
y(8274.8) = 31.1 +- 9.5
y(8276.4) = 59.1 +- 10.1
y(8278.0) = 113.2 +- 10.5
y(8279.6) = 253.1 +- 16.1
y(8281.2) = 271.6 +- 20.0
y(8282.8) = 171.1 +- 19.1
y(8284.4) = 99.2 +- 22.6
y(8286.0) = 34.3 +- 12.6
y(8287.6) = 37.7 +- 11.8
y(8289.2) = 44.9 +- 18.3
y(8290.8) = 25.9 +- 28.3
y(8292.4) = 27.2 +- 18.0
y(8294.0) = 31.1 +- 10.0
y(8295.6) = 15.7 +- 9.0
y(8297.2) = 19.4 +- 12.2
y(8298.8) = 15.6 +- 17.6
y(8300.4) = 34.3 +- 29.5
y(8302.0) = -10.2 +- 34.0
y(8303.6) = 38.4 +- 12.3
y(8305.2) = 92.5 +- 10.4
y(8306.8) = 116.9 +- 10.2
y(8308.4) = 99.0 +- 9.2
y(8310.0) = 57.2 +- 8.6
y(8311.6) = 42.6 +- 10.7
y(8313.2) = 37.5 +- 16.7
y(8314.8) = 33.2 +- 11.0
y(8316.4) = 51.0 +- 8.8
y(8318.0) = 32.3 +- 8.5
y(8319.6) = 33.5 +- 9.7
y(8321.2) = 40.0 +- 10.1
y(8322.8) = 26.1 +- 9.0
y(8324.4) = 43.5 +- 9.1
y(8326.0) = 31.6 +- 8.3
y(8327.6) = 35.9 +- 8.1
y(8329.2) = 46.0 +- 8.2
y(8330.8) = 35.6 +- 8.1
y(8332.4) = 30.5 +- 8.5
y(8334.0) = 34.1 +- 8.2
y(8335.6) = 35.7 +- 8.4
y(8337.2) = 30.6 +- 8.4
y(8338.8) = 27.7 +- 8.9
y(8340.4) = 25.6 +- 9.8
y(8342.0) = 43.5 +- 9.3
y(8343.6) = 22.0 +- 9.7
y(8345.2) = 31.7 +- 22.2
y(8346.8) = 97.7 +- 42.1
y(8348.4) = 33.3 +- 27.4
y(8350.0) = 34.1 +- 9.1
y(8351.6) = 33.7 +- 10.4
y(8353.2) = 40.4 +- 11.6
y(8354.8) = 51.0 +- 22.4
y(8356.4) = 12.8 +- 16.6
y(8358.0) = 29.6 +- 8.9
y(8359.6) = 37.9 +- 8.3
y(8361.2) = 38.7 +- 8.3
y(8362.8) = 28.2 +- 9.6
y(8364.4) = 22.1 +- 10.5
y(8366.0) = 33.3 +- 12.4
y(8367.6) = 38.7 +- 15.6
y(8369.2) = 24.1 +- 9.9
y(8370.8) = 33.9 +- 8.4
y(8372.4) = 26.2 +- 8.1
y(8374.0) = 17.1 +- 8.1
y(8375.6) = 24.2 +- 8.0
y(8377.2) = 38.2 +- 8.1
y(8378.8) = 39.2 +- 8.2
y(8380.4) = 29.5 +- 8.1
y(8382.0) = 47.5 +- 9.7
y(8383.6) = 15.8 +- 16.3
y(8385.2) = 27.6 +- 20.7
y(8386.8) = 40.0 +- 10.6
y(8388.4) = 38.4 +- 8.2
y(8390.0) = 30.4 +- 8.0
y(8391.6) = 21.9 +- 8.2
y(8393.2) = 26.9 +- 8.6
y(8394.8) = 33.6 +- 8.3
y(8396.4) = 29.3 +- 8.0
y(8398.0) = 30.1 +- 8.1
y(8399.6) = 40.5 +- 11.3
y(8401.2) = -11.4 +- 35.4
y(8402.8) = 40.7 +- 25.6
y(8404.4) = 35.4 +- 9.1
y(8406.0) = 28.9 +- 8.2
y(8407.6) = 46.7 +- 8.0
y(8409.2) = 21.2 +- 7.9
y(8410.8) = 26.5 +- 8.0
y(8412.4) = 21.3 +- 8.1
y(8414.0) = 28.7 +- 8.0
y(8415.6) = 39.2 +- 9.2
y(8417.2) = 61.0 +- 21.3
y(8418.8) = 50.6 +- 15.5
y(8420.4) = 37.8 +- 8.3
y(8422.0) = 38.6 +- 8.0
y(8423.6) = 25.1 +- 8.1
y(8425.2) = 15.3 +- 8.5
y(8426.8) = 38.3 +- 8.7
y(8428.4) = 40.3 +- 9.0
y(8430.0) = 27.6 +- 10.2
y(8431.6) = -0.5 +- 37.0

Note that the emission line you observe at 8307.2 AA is [N II] 6583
